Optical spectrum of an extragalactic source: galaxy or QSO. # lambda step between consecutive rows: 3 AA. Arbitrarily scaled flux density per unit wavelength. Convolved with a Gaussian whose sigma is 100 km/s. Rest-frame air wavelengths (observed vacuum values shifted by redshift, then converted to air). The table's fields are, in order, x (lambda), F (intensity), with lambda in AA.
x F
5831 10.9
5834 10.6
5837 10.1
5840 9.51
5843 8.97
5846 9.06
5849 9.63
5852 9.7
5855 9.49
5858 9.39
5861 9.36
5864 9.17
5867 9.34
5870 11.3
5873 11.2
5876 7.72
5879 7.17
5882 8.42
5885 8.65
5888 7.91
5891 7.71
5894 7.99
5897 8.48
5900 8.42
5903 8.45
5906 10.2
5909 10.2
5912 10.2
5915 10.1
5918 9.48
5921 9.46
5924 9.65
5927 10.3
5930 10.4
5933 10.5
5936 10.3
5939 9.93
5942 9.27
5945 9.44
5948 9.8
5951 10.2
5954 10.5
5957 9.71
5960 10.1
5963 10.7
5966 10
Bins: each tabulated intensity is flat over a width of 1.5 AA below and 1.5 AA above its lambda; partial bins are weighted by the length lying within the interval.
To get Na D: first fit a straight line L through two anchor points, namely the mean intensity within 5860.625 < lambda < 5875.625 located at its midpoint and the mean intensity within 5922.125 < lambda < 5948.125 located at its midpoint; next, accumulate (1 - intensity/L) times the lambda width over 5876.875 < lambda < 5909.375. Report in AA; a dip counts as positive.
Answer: 5.0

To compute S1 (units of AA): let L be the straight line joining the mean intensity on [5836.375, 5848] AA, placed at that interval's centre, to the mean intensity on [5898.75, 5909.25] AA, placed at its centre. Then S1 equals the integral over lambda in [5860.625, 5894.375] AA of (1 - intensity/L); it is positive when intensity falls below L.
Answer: 1.65 AA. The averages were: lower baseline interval 9.37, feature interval 8.84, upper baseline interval 9.23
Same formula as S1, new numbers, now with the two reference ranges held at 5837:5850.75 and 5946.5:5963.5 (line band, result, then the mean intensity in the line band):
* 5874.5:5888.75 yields 2.5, 7.98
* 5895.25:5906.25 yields 1.2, 8.72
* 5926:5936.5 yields -0.4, 10.4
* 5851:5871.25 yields -0.3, 9.66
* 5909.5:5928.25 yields 0.0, 9.88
